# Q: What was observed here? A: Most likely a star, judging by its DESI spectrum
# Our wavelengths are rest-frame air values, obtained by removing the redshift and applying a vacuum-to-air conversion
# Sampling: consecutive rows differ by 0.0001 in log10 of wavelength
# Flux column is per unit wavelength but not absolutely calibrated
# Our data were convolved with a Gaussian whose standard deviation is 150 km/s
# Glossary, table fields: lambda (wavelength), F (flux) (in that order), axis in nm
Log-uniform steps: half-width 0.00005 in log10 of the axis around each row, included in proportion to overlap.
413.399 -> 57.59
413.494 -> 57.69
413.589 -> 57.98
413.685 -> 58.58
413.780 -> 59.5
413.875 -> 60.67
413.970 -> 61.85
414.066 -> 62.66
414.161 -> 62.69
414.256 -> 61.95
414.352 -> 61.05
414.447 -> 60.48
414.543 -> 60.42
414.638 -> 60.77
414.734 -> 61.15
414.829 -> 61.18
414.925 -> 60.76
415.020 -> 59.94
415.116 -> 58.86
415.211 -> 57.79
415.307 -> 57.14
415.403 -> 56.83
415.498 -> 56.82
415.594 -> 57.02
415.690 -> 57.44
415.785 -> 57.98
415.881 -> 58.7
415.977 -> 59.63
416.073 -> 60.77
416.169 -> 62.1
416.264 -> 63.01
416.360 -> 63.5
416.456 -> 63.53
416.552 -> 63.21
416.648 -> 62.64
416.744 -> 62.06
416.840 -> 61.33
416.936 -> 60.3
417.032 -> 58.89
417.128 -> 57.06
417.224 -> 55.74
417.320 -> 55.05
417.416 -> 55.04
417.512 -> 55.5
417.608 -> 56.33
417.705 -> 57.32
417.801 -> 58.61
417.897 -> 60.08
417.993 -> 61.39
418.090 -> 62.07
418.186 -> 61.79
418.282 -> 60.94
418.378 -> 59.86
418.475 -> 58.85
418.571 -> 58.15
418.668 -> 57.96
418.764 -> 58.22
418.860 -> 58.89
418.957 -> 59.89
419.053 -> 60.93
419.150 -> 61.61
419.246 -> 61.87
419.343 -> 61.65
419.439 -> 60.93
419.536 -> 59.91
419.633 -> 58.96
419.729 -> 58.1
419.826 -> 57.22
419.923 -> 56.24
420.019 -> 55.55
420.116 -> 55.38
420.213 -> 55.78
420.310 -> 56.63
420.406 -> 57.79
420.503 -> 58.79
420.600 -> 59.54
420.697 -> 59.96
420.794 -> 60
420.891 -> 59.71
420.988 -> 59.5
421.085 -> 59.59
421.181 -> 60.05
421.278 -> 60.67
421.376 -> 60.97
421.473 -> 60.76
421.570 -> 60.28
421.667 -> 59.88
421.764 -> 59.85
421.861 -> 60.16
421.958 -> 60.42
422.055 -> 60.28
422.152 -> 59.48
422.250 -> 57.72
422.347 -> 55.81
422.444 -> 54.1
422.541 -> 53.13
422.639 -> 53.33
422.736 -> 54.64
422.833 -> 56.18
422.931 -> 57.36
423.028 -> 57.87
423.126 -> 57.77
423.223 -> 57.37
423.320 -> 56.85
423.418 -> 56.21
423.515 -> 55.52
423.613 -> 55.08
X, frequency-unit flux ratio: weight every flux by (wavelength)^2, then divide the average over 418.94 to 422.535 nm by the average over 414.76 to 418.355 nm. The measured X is 1.01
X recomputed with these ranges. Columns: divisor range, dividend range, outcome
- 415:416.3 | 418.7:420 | 1.03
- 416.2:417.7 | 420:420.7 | 0.98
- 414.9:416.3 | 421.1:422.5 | 1.04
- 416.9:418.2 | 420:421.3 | 1.02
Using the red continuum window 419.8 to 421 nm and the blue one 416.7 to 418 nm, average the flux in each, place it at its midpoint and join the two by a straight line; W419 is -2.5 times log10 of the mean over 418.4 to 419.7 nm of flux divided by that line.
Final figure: -0.03 mag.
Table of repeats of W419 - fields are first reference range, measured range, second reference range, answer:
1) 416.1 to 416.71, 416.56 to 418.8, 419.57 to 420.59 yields 0.035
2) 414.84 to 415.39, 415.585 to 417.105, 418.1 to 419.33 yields -0.027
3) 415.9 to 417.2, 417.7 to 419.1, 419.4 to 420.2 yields -0.011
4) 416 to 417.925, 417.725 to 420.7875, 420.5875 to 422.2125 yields 0.013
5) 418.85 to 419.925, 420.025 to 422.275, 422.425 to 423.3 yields -0.026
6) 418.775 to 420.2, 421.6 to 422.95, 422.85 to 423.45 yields 0.005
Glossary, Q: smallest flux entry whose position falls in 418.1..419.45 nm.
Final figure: 57.96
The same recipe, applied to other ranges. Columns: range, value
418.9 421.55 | 55.38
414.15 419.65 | 55.04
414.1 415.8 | 56.82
